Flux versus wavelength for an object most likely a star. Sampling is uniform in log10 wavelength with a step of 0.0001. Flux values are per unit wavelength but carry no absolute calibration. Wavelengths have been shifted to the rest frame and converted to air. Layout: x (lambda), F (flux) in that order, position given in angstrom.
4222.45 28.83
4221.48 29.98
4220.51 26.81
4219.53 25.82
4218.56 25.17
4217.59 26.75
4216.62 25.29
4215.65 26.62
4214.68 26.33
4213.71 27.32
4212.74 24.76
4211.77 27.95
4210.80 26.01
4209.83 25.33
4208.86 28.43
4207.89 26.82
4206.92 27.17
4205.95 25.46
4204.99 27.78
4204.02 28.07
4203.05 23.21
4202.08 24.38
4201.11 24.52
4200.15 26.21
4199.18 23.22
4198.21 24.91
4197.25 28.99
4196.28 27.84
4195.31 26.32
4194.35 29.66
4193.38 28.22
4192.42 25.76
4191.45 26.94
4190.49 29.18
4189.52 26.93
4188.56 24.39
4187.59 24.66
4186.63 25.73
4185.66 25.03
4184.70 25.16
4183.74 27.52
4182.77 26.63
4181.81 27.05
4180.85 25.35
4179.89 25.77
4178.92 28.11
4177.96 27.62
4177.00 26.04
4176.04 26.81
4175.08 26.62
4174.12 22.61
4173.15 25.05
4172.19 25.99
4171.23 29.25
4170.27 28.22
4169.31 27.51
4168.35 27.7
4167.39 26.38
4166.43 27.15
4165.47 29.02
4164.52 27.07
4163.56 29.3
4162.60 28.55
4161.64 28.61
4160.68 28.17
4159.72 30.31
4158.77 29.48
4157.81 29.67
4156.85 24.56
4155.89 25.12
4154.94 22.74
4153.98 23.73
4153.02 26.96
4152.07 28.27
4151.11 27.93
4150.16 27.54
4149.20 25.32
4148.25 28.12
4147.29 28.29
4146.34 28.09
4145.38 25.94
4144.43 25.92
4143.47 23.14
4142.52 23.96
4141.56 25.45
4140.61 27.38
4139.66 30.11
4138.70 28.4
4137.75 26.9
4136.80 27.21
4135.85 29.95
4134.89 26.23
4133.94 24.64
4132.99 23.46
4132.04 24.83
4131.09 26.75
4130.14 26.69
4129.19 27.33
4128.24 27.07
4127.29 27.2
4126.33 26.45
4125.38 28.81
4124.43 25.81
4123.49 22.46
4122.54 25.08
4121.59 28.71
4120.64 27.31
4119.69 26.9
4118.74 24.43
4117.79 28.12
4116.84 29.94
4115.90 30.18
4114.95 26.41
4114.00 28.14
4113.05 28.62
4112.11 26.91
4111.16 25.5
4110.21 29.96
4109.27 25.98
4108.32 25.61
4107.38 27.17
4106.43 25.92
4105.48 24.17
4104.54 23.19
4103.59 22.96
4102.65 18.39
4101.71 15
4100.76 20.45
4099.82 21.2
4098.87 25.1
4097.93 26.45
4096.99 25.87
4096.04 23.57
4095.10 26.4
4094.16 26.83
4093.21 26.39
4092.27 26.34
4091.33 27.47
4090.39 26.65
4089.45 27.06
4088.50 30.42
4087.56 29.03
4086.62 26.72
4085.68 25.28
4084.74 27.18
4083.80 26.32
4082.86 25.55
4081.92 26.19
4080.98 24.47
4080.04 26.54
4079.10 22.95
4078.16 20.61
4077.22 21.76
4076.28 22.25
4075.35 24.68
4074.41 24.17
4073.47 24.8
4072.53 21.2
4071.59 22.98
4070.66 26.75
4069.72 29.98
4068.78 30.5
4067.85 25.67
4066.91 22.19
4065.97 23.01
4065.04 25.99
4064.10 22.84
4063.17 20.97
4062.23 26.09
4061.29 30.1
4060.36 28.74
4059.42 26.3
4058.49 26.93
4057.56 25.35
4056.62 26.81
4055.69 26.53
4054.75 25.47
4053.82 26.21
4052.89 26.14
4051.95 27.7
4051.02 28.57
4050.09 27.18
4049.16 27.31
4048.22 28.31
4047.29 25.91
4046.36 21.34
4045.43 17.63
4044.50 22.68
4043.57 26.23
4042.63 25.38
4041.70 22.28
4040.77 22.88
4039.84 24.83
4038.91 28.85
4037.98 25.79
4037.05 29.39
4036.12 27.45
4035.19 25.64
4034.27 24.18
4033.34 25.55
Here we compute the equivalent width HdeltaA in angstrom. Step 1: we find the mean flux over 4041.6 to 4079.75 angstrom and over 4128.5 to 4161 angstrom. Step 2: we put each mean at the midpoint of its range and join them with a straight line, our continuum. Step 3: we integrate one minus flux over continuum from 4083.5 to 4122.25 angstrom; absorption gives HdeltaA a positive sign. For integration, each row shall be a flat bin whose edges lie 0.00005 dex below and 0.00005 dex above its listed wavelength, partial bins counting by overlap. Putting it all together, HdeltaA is 0.0 angstrom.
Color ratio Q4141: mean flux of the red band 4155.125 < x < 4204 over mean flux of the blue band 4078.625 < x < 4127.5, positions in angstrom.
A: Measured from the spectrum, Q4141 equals 1.0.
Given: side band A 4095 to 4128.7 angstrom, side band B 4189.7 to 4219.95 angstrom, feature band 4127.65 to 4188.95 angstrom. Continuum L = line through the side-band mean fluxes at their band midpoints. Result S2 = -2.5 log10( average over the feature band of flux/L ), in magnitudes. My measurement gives -0.03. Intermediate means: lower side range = 25.6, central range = 26.7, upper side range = 26.5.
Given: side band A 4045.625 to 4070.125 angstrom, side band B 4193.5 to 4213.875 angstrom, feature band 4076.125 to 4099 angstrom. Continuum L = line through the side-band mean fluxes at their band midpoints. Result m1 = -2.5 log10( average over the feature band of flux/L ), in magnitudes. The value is 0.017 mag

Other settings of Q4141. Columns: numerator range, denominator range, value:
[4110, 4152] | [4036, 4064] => 1.04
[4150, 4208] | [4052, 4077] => 1.05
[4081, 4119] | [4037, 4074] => 1.01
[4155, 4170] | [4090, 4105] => 1.16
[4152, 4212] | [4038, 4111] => 1.06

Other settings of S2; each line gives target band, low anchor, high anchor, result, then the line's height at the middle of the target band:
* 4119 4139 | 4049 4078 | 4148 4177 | 0.00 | 26.6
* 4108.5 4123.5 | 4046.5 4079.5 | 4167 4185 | -0.05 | 26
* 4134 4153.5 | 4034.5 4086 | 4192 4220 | -0.04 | 25.9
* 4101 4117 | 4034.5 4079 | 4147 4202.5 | 0.02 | 26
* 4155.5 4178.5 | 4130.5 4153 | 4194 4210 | -0.03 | 26.6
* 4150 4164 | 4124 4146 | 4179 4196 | -0.04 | 26.5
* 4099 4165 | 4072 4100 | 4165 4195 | -0.01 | 26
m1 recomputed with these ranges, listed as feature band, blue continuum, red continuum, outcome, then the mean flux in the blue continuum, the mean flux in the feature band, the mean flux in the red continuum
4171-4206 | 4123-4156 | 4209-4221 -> 0.001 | 26.4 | 26.3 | 26.2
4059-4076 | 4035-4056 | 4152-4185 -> 0.022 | 25.6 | 25.3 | 27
